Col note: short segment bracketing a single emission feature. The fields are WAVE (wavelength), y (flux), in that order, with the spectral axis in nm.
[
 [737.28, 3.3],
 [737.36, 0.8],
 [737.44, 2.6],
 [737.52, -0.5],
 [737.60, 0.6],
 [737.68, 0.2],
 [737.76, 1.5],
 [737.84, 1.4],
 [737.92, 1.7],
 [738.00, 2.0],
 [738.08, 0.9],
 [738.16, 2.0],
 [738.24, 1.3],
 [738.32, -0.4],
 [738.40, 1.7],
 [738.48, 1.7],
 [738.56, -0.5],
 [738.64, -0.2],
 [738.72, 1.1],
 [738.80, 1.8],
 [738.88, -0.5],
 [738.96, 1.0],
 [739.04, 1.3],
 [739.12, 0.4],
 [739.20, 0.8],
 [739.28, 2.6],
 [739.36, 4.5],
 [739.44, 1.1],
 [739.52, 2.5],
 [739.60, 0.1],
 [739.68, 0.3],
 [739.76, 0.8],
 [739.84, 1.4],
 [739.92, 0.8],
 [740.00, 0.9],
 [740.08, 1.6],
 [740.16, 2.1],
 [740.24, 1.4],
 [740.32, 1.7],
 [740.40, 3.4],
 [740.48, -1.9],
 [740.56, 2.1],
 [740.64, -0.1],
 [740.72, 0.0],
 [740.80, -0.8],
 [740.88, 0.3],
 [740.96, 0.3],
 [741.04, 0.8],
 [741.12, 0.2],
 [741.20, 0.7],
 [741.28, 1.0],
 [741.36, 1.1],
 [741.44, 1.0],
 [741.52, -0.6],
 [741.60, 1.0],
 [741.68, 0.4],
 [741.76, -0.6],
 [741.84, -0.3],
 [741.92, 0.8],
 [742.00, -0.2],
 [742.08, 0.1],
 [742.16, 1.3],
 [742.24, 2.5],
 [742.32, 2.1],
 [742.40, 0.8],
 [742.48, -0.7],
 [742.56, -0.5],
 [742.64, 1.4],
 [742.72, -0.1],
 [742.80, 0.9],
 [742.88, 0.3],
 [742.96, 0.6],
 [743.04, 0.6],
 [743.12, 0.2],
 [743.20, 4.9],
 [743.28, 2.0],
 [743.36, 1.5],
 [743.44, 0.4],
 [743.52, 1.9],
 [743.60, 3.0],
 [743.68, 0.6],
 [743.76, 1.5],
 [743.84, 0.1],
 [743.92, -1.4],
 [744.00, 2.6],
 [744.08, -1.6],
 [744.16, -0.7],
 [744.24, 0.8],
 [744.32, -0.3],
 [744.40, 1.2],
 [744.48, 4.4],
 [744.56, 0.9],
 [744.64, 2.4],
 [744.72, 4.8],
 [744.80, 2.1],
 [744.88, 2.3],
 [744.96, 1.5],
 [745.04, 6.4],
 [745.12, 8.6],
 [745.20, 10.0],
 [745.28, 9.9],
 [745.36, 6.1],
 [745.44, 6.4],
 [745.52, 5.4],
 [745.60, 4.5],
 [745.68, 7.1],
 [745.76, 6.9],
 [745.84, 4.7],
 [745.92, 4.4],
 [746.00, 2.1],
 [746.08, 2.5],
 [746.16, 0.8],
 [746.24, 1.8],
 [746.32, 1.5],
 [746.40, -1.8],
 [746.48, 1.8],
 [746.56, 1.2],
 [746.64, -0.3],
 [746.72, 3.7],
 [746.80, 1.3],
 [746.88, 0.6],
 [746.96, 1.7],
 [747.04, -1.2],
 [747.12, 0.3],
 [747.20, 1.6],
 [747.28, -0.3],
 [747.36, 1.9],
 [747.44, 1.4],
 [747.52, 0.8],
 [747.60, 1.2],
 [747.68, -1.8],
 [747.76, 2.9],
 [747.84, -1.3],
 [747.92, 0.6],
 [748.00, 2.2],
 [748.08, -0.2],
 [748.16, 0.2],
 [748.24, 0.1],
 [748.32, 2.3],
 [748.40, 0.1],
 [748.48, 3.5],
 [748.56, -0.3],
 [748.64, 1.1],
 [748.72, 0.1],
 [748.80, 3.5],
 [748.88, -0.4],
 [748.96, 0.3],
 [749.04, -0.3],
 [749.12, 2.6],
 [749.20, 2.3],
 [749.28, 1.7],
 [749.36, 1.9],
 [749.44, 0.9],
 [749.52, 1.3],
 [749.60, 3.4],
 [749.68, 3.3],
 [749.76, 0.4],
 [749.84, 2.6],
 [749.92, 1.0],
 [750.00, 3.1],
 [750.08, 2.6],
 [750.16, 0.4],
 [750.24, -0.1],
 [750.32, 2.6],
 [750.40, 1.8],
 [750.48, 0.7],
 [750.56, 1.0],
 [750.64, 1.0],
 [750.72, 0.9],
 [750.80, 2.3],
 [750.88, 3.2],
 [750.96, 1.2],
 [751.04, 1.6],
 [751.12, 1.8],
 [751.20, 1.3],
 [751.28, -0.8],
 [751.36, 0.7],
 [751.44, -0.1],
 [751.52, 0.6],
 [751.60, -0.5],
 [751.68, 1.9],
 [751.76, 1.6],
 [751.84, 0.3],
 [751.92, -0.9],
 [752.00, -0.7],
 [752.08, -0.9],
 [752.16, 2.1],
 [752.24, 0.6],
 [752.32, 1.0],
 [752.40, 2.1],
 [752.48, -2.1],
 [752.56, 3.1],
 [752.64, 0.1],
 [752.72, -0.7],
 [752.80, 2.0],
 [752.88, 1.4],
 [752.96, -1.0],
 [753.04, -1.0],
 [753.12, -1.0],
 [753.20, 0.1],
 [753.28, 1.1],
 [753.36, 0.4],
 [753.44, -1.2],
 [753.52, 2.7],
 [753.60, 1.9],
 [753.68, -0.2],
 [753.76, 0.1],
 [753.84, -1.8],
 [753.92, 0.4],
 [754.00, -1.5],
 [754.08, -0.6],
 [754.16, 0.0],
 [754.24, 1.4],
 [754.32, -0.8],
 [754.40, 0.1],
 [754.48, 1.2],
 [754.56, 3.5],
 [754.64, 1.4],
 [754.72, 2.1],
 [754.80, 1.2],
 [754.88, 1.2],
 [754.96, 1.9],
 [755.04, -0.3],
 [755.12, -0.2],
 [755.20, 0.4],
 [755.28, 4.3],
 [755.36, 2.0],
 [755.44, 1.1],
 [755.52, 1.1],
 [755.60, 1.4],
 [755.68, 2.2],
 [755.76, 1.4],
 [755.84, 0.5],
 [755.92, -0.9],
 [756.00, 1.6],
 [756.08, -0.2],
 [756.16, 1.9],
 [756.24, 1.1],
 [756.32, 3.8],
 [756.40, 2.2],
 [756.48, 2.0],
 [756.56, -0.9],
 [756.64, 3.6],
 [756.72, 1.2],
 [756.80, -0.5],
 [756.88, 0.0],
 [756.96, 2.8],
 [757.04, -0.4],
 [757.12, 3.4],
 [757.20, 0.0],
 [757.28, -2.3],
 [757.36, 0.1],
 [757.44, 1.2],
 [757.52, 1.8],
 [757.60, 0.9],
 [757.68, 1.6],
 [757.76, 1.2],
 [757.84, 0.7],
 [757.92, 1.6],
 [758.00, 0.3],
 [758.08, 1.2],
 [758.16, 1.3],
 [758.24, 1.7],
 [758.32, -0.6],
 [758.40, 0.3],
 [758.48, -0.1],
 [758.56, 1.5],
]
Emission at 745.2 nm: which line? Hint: [O II] 3727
